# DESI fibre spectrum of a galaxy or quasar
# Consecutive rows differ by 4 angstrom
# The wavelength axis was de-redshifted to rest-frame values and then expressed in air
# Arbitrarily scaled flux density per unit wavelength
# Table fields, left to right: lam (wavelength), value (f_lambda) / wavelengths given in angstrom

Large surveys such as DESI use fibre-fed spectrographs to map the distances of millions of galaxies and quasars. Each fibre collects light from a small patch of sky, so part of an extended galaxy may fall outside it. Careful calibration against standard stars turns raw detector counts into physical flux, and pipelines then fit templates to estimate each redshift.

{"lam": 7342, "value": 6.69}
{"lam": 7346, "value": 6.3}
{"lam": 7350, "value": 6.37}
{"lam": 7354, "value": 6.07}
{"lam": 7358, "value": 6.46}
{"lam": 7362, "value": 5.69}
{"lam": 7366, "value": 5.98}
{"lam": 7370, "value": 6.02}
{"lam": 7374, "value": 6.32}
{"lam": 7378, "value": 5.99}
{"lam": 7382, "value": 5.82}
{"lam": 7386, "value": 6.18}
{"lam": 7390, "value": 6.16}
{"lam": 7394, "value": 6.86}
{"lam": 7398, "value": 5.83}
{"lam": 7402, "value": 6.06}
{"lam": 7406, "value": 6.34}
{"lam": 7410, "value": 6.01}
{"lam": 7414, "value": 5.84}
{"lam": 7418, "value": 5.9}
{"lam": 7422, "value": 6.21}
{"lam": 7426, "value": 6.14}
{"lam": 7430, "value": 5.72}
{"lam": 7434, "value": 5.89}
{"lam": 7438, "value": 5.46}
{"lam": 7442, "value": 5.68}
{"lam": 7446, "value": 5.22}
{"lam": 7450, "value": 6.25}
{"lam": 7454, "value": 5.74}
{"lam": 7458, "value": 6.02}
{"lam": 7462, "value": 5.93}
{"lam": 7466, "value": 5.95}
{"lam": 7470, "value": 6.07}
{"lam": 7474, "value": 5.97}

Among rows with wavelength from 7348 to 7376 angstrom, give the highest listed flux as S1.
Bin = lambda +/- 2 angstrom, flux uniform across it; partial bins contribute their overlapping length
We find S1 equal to 6.46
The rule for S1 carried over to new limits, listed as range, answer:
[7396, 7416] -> 6.34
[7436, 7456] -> 6.25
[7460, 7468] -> 5.95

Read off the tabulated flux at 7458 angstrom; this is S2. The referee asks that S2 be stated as 6.02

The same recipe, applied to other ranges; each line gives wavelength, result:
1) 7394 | 6.86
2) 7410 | 6.01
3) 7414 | 5.84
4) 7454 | 5.74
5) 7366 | 5.98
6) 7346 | 6.3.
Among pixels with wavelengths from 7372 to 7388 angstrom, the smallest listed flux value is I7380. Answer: 5.82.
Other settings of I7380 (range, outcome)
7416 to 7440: 5.46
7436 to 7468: 5.22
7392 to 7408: 5.83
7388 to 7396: 6.16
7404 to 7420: 5.84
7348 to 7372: 5.69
